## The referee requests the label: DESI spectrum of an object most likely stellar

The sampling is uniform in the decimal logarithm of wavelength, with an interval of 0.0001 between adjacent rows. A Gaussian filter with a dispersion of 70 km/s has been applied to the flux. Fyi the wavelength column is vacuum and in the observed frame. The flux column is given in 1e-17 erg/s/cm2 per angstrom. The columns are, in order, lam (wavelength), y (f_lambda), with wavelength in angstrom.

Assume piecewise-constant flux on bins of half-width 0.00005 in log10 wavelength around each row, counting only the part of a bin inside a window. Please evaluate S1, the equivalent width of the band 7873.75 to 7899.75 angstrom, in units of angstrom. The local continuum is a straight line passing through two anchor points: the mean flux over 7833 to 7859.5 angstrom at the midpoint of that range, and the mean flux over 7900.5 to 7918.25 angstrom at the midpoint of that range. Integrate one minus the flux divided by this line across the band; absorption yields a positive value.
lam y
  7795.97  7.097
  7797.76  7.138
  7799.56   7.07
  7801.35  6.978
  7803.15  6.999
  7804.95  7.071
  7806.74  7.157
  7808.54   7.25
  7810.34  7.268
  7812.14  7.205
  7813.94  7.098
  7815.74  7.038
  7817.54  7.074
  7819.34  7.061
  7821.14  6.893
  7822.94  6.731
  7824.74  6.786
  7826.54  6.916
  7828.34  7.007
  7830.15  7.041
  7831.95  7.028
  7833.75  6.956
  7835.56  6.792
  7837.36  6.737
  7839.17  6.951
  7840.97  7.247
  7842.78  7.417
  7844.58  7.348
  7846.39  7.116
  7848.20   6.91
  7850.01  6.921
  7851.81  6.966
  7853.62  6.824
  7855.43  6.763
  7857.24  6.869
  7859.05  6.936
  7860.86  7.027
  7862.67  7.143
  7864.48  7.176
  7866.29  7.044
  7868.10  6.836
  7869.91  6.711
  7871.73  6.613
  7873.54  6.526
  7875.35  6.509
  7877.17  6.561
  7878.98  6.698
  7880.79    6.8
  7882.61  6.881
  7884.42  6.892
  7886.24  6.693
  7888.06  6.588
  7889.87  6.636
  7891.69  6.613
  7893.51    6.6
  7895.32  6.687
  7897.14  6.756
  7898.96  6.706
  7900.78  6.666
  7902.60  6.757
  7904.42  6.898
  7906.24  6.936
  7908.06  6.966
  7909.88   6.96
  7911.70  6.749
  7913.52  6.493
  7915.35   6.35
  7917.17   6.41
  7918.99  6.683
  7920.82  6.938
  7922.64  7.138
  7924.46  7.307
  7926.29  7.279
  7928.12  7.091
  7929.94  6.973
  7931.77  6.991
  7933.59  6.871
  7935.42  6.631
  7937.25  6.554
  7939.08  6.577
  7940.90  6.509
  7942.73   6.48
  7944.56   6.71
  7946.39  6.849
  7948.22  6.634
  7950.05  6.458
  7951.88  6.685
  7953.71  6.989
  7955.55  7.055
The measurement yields 0.5 angstrom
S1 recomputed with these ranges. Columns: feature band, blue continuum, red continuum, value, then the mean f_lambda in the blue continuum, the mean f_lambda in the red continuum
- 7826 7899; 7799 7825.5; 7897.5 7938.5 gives 0.8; 7.05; 6.83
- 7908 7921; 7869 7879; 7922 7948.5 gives 0.2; 6.59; 6.84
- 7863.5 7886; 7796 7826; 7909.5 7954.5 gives 0.4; 7.05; 6.77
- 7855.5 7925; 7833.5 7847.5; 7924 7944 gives 1.6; 7.07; 6.83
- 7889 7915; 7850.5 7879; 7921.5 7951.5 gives 0.3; 6.83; 6.82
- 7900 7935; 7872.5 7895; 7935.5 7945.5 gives -1.3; 6.67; 6.57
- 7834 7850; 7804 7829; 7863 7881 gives -0.3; 7.04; 6.76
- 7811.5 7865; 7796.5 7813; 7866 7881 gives -0.7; 7.13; 6.68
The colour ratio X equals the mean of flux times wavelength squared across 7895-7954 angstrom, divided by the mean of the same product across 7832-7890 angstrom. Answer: 1.0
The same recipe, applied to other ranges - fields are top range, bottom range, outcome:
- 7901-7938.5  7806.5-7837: 1.00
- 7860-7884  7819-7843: 0.99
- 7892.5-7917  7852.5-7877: 0.99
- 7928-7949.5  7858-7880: 1.00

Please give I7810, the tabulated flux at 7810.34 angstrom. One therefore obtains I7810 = 7.268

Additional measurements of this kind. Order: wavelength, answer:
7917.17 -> 6.41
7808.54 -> 7.25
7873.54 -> 6.526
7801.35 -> 6.978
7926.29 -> 7.279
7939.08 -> 6.577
